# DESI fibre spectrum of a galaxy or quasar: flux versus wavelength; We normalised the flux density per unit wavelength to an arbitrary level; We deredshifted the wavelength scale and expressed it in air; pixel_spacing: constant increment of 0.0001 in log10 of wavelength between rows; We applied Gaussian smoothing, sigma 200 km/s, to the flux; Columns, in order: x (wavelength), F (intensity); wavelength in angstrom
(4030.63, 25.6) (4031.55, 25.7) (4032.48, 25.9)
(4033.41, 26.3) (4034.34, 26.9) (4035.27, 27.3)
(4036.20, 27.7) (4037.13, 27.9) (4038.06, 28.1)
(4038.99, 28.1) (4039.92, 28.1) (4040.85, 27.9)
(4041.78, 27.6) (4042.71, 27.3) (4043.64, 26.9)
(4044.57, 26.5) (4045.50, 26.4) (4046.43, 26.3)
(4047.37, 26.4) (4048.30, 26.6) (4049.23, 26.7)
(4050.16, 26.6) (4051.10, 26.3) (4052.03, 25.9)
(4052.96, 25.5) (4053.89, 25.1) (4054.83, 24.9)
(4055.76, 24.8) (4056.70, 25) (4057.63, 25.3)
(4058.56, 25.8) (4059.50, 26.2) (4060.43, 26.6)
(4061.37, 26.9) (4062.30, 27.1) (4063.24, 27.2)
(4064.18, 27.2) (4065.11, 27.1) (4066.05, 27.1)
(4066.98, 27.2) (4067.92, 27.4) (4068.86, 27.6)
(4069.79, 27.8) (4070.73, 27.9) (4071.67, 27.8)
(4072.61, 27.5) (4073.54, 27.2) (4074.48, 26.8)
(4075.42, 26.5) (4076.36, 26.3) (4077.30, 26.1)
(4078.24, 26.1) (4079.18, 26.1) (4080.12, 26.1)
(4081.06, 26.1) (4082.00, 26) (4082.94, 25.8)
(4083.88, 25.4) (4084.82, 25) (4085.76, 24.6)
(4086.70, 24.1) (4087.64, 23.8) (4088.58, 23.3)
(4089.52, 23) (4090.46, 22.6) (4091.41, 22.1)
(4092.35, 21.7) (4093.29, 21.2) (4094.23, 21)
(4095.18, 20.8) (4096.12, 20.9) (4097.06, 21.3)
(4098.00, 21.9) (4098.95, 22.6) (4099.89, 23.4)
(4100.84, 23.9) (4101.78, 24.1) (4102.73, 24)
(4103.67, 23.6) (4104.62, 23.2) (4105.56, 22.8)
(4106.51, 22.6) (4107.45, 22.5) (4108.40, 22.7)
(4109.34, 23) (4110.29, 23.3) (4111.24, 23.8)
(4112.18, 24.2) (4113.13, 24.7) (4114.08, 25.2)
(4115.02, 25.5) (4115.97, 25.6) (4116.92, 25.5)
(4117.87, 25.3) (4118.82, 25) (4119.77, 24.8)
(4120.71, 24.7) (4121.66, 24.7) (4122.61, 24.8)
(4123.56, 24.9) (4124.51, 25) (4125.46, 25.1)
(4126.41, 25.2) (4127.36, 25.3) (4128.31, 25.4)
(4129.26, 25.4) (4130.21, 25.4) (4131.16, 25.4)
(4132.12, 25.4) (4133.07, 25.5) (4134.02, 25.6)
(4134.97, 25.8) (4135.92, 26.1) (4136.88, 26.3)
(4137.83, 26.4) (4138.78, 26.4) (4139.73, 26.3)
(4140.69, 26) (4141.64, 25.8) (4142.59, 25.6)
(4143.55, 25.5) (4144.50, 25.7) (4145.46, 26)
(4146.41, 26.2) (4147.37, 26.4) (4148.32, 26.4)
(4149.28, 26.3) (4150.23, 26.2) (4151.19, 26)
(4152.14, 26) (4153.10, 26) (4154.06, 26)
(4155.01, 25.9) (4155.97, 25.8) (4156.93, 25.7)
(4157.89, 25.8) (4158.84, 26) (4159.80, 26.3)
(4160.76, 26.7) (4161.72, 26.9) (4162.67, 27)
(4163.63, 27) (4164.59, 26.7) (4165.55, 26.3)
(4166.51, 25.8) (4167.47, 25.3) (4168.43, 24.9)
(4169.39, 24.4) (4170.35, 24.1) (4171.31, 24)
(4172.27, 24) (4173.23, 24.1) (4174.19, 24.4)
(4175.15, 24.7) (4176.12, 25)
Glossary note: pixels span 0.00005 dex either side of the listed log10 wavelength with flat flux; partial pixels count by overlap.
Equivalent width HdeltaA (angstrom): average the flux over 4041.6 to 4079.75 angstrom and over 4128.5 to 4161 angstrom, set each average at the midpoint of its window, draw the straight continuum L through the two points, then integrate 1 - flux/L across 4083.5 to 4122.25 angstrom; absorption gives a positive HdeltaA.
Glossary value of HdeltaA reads 4.1 angstrom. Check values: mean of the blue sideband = 26.6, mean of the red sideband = 25.9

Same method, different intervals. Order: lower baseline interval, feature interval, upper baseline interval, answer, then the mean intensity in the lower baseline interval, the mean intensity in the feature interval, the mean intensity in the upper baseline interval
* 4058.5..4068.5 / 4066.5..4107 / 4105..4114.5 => 1.1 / 26.9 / 24.5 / 23.5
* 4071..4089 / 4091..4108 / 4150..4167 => 2.3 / 25.8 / 22.4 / 26.2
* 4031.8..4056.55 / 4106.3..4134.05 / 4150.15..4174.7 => 1.4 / 26.7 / 24.7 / 25.7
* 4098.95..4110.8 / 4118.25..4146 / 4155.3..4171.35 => -1.2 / 23.2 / 25.5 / 25.8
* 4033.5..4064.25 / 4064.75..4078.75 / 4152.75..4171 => -0.3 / 26.6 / 27.1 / 25.9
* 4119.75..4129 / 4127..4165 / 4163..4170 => -0.9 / 25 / 26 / 25.7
